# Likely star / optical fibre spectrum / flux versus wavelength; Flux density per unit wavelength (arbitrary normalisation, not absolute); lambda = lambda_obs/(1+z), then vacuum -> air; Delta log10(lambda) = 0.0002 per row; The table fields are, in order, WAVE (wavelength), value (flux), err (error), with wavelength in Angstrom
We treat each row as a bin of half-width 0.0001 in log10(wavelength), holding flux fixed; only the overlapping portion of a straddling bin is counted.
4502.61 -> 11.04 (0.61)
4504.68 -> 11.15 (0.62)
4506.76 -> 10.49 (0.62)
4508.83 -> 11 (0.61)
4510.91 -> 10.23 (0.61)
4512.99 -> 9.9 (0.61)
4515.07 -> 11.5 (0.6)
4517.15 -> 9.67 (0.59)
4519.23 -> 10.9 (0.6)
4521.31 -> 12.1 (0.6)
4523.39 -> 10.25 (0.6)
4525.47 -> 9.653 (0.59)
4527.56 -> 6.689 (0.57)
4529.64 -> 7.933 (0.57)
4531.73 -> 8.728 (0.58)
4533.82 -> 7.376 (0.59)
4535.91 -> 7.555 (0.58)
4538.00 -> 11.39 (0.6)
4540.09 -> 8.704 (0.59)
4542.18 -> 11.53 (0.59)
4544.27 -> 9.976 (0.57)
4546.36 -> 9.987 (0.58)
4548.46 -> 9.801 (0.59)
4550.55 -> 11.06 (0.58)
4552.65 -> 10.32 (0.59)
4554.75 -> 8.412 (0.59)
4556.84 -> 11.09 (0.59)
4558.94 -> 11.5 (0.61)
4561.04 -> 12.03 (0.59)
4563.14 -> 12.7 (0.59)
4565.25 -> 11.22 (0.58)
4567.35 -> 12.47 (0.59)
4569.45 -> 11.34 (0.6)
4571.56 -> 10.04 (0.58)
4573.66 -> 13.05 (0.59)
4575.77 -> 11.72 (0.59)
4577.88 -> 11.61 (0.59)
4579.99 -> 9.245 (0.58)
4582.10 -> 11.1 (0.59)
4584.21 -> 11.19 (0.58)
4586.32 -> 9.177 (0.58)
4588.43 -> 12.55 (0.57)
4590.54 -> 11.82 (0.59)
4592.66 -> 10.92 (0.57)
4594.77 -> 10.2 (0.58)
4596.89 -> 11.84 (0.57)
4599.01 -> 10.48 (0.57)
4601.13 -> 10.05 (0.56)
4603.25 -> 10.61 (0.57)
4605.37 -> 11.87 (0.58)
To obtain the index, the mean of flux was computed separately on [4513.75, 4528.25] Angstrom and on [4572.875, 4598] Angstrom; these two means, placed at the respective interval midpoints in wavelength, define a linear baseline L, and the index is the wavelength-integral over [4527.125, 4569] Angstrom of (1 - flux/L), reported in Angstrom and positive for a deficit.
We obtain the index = 2.1 Angstrom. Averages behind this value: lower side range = 10.2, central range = 10.1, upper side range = 11.2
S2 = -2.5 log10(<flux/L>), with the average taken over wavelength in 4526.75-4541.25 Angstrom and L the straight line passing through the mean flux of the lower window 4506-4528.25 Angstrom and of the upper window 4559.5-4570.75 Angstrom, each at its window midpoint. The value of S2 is 0.28 mag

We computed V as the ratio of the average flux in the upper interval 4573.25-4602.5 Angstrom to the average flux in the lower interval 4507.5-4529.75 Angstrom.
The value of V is 1.1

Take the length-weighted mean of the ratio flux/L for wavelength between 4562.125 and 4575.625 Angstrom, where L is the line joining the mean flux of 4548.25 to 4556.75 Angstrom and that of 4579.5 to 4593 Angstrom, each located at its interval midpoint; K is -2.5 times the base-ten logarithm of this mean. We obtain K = -0.129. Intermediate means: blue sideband 10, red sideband 10.9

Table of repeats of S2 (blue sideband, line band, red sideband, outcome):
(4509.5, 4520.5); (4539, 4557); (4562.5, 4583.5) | 0.10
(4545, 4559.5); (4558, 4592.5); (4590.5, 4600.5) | -0.08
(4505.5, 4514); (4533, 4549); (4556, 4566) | 0.17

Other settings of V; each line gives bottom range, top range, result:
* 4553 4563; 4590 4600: 1.01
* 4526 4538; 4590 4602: 1.35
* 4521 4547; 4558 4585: 1.24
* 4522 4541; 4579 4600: 1.24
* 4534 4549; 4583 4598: 1.14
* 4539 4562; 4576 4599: 1.05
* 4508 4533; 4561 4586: 1.16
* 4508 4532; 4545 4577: 1.12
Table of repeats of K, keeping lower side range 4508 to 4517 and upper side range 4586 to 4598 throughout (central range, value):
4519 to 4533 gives 0.14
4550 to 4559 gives 0.06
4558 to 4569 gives -0.09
